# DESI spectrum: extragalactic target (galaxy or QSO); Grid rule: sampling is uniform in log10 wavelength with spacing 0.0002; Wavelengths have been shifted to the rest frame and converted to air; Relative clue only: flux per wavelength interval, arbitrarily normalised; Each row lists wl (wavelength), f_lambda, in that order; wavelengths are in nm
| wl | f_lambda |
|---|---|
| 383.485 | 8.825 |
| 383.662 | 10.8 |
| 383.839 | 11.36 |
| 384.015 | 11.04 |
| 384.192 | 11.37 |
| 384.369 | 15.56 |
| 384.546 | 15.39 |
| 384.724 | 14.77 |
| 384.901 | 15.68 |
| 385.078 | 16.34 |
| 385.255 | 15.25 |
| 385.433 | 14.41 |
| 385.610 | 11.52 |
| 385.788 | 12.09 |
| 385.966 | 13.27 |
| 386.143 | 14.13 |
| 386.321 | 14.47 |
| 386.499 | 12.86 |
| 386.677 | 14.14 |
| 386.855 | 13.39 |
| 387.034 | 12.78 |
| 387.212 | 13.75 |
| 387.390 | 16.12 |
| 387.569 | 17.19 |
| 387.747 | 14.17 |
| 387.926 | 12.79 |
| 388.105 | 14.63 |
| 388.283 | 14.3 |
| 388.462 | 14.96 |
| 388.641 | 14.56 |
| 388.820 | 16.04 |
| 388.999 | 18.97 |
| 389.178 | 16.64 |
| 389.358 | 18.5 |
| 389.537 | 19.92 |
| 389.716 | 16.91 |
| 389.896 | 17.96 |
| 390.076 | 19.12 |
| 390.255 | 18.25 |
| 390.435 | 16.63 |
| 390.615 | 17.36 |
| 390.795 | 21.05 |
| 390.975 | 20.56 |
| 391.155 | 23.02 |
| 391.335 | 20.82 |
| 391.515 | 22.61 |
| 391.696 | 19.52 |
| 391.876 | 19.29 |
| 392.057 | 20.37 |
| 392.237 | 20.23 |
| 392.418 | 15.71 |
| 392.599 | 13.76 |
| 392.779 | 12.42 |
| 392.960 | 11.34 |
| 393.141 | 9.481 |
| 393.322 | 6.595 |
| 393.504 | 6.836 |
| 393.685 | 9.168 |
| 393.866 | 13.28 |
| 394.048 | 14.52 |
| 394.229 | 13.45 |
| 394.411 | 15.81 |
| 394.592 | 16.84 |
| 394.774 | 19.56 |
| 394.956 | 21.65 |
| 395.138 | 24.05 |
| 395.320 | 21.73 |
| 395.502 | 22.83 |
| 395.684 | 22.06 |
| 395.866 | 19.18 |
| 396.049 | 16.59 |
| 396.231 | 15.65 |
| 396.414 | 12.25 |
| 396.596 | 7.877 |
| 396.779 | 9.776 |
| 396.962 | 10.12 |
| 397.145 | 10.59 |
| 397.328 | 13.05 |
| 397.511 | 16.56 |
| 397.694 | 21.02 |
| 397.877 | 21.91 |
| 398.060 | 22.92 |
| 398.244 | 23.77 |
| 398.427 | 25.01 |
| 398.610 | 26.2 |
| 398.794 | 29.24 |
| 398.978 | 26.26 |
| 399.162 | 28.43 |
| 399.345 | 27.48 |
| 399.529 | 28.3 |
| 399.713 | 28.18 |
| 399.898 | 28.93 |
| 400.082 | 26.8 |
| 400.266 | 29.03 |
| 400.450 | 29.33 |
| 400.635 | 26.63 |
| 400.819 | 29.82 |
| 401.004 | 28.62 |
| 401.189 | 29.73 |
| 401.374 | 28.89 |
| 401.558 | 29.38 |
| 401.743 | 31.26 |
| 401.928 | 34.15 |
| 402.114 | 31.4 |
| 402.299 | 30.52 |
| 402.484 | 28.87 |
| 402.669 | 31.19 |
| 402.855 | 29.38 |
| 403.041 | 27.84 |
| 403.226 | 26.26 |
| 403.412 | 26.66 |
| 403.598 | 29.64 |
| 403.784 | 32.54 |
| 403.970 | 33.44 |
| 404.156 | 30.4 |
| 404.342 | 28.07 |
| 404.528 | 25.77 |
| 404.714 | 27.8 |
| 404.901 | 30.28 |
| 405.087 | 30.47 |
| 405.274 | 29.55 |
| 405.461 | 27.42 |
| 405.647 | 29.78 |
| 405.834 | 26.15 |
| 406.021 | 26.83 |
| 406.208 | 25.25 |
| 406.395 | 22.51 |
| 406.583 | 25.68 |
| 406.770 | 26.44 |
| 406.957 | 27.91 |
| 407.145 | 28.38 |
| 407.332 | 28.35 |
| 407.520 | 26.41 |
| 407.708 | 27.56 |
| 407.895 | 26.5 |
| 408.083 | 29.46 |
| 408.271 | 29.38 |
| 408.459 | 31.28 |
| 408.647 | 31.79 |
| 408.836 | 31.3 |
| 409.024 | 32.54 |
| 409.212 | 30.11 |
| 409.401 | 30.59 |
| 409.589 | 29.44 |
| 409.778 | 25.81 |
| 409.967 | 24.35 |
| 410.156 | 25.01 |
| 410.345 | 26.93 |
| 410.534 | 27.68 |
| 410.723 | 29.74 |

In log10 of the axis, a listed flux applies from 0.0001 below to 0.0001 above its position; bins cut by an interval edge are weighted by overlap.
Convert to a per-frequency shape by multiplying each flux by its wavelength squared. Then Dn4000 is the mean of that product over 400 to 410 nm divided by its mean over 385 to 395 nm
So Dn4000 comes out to 1.98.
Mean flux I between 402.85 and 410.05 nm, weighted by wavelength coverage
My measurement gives 28.4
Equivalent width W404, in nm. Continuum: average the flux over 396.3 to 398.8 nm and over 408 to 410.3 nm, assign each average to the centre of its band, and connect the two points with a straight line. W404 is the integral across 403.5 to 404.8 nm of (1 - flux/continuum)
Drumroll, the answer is -0.299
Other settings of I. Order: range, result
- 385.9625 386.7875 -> 13.8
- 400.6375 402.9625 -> 30.1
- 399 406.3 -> 29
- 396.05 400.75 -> 21.8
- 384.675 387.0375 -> 14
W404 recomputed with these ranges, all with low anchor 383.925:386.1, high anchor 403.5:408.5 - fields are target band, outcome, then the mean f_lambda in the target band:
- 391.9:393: 0.17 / 16.1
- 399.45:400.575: -0.20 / 28.4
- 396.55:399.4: 0.35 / 20.1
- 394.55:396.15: 0.03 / 20.6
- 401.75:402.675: -0.20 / 31.2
